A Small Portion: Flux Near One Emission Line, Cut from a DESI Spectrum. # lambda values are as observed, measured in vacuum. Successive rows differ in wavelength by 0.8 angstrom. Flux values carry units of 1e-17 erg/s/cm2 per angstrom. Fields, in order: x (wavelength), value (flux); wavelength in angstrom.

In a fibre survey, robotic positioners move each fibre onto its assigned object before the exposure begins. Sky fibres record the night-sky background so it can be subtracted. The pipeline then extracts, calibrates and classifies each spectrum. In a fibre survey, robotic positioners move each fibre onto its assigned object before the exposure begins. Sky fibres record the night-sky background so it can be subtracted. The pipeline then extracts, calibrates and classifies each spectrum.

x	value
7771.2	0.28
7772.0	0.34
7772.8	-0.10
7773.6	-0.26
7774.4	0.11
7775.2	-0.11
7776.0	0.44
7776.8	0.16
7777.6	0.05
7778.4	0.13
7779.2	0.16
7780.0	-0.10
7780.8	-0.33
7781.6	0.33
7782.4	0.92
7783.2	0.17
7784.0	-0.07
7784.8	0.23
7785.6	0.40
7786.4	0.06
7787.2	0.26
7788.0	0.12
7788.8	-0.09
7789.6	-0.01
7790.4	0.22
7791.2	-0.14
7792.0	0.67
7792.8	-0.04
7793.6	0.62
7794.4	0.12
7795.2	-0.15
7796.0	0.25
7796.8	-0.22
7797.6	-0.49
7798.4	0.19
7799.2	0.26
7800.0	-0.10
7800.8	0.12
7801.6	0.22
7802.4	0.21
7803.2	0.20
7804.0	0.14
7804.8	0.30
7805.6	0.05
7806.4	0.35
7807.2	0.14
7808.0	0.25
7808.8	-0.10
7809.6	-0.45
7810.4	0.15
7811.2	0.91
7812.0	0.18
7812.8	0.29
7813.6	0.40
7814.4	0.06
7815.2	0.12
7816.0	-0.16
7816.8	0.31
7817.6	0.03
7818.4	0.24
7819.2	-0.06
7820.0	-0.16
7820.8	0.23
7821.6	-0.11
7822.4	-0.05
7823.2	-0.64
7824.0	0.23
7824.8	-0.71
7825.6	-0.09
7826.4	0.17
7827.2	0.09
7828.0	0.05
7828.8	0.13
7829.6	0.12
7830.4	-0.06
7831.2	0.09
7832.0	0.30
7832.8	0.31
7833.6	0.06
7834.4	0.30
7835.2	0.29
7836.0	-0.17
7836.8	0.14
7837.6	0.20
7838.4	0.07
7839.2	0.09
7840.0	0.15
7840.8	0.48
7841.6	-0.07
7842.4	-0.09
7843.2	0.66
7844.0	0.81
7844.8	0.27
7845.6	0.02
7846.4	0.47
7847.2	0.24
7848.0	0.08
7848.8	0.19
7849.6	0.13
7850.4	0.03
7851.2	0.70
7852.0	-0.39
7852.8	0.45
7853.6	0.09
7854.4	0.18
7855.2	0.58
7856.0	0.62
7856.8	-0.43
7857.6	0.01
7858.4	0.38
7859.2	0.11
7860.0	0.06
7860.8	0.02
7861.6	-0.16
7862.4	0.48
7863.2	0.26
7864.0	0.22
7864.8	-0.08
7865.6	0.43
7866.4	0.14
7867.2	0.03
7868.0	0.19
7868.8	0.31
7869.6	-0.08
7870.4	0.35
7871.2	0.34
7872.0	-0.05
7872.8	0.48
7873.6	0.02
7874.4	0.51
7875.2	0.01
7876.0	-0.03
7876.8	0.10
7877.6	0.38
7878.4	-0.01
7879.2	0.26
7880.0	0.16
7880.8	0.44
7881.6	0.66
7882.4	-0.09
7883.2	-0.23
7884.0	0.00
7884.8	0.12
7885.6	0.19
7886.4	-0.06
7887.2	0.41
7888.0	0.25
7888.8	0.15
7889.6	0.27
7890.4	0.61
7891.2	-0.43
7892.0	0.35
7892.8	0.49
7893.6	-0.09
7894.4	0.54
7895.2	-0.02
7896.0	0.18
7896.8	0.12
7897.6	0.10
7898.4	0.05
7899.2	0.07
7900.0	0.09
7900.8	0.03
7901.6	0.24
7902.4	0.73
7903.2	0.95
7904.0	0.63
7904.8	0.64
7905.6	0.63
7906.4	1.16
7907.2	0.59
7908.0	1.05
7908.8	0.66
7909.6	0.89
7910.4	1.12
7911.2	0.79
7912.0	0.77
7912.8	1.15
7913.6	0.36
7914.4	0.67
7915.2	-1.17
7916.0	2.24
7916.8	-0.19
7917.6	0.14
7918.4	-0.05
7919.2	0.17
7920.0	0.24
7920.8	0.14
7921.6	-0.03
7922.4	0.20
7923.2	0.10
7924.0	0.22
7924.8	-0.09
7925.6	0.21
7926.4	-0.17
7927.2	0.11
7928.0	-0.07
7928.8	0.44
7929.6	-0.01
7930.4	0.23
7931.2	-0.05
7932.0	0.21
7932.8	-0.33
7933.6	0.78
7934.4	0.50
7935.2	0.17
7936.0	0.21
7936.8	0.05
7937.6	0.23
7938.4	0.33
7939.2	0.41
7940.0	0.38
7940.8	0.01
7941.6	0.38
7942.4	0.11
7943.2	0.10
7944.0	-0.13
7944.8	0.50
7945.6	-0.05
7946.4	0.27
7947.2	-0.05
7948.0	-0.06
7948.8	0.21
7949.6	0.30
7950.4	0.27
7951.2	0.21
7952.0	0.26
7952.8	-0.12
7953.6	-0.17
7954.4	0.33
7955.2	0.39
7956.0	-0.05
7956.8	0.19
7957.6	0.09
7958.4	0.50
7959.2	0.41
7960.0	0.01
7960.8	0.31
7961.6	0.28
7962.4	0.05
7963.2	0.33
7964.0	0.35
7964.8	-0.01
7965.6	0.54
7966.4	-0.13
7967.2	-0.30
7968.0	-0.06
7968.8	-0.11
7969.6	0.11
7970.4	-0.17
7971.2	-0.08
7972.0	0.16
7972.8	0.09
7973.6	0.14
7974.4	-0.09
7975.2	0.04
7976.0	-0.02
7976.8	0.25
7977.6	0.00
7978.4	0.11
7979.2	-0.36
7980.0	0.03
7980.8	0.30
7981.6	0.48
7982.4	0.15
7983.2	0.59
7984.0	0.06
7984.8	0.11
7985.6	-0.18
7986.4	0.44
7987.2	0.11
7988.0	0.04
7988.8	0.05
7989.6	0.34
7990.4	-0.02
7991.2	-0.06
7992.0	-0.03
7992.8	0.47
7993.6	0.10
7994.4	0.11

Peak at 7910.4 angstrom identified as [O II]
